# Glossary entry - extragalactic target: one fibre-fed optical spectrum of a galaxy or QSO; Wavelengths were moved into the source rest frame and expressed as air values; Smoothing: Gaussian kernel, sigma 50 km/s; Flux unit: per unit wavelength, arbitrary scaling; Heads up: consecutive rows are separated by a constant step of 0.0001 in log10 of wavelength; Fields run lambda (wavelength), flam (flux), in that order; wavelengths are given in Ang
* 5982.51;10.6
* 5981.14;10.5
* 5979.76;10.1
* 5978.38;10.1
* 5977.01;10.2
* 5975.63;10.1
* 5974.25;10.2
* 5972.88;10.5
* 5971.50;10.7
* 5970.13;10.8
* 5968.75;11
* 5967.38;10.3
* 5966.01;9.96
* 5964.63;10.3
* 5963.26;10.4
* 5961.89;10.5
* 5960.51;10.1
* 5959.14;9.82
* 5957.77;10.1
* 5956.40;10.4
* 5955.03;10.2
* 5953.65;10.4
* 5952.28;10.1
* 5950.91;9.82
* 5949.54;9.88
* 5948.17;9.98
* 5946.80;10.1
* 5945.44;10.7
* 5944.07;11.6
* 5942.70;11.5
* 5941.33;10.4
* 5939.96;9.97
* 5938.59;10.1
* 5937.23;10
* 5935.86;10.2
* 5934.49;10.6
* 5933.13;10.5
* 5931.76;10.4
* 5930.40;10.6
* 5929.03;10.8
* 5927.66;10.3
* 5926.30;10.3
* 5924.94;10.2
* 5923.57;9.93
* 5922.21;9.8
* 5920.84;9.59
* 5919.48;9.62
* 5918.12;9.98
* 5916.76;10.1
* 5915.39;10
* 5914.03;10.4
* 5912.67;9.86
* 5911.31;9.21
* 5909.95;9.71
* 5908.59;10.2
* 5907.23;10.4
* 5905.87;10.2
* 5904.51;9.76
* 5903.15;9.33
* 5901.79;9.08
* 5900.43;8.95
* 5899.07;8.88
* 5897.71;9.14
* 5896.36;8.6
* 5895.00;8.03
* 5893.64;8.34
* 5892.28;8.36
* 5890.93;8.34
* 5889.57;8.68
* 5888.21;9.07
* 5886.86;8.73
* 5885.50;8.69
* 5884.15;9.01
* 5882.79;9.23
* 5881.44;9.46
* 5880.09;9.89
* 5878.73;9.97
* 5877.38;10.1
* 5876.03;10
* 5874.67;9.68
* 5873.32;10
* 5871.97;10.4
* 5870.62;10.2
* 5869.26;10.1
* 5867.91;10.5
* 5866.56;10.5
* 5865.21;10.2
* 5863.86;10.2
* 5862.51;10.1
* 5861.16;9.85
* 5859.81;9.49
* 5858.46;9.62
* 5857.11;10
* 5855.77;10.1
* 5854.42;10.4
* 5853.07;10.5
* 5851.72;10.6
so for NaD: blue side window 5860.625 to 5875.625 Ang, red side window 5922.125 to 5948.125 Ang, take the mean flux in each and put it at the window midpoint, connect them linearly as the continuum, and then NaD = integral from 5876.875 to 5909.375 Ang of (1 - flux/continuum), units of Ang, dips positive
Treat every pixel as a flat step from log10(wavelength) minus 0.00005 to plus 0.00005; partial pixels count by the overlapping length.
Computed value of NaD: 3.4 Ang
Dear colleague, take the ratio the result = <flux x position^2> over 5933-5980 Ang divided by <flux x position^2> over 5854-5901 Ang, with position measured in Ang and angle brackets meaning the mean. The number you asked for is 1.1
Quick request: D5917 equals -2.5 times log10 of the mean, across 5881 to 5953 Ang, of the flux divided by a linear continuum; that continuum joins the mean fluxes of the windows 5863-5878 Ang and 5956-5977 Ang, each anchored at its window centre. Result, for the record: 0.05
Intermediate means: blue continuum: 10.2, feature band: 9.75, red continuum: 10.3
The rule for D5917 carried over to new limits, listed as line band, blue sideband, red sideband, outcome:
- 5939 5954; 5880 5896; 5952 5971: -0.04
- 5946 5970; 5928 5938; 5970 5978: 0.02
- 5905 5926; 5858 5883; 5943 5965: 0.02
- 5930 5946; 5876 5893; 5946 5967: -0.07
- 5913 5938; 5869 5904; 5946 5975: -0.04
